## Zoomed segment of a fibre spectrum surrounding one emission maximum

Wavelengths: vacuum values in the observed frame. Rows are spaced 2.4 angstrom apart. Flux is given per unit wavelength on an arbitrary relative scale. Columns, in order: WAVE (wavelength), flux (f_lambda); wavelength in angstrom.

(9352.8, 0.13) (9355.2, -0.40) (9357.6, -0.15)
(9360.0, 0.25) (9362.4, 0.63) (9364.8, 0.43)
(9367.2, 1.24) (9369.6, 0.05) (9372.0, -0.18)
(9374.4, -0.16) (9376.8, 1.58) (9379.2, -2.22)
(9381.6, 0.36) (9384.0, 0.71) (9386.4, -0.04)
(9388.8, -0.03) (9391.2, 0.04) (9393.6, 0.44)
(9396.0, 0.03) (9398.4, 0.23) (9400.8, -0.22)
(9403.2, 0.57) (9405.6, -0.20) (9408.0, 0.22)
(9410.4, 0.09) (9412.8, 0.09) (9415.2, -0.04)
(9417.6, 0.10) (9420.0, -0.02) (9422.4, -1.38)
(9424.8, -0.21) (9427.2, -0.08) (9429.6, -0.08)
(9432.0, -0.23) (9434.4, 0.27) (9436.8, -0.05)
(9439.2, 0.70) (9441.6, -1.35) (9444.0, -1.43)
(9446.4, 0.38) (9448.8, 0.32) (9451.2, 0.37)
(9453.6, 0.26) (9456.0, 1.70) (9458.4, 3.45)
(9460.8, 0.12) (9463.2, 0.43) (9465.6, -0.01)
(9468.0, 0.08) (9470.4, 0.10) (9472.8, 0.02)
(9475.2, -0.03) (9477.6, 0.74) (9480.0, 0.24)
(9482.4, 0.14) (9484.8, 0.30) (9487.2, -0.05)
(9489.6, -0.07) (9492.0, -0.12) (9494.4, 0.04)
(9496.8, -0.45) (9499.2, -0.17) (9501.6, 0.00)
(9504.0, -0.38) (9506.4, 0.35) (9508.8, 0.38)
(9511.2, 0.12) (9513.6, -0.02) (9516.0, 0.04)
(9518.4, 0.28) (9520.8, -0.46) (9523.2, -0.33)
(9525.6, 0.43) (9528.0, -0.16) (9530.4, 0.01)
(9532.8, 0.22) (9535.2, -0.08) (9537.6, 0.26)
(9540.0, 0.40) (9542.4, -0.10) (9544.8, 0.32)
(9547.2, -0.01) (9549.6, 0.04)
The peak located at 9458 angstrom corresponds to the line [O III]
